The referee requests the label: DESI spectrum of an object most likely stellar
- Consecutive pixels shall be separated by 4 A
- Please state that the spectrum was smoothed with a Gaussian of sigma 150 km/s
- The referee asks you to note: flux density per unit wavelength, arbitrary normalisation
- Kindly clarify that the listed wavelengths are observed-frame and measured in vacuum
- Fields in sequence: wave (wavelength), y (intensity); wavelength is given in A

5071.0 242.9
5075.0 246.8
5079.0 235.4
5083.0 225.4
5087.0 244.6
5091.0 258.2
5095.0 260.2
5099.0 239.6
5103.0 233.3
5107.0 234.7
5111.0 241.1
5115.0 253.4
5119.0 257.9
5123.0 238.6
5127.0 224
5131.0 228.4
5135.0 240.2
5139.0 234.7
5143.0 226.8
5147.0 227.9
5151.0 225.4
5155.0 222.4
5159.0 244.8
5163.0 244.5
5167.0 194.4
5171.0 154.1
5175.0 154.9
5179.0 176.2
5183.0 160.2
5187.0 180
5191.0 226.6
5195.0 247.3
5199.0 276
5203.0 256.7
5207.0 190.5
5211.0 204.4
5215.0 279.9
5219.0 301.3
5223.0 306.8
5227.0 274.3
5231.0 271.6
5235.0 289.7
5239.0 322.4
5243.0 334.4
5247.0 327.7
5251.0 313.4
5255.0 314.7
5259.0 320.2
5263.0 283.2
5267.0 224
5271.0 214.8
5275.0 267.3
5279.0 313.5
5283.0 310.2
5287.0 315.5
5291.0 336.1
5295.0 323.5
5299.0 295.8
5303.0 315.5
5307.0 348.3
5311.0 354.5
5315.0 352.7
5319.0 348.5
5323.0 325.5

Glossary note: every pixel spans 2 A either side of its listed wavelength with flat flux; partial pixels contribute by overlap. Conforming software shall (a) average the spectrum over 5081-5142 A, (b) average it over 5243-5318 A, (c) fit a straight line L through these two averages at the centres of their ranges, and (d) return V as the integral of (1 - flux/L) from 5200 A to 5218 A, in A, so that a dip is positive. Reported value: 2.6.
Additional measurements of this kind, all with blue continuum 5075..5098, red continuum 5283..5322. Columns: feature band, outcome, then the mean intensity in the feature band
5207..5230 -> 2.44 A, 266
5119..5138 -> 1.88 A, 236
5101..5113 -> 0.78 A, 236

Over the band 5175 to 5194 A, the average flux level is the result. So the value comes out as 186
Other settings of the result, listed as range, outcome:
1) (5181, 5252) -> 264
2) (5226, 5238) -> 283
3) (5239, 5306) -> 302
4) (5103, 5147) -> 237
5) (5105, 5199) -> 220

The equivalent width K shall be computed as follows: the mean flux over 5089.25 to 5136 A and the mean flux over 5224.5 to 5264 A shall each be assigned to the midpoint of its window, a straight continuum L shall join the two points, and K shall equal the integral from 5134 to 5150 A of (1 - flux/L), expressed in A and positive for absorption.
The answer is 1.56 A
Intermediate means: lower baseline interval 242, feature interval 231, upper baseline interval 306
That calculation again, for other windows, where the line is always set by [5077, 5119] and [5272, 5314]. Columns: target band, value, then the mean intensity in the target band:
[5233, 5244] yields -0.7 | 314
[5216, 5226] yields -0.3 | 299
